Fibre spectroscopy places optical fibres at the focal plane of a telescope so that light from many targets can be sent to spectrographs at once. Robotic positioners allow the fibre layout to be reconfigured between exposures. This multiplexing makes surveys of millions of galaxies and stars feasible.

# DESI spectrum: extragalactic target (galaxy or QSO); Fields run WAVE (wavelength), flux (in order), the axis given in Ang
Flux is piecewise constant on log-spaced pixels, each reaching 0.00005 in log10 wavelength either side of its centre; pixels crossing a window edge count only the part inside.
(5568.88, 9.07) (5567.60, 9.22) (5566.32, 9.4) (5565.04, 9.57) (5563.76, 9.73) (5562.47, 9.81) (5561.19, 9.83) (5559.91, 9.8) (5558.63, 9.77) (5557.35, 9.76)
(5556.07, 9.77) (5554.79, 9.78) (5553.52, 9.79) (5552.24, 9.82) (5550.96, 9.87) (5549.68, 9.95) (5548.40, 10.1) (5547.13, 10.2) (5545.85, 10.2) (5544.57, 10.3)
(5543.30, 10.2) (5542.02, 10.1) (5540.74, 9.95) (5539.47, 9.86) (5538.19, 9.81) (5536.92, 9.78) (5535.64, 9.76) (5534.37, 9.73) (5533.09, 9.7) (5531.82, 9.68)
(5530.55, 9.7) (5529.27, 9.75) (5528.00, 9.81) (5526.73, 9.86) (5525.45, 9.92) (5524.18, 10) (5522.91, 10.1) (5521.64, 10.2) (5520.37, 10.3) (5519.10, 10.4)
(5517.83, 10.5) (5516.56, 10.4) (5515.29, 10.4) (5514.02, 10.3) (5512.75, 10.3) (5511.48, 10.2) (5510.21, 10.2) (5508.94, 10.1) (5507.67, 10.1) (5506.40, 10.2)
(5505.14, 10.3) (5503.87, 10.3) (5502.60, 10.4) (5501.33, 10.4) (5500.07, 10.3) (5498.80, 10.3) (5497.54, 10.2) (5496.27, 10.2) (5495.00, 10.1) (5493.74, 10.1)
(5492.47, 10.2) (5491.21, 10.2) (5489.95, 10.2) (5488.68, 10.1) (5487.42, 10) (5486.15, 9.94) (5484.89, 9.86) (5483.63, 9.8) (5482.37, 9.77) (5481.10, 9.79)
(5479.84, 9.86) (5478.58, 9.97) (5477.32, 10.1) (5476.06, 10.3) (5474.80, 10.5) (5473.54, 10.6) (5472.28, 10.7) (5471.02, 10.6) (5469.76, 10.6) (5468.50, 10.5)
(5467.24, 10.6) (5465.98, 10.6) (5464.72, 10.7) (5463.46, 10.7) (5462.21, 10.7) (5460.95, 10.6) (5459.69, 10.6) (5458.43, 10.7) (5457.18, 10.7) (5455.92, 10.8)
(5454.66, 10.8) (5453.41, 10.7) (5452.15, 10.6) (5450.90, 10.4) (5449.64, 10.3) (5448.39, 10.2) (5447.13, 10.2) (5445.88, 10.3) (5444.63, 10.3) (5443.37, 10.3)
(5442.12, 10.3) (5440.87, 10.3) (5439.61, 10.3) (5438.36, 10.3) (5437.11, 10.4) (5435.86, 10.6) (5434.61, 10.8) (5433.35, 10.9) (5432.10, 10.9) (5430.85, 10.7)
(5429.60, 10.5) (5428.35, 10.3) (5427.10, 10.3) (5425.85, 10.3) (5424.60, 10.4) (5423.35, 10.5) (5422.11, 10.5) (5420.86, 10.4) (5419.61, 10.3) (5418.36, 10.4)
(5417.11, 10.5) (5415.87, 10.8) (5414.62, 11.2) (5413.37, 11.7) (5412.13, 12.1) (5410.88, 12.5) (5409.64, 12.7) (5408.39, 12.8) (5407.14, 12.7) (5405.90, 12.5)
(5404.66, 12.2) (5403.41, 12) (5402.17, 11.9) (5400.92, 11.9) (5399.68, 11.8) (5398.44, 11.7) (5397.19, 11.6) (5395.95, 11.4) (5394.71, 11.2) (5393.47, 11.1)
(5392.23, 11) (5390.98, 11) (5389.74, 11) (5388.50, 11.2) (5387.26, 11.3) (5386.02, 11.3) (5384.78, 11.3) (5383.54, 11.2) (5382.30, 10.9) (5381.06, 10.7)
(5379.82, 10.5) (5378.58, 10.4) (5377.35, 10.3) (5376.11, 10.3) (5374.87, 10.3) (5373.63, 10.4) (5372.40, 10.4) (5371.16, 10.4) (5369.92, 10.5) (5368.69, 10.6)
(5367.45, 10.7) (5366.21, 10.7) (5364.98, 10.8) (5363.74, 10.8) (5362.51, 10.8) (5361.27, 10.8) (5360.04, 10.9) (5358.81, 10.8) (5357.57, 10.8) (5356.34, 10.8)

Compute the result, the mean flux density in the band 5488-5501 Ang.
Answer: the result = 10.2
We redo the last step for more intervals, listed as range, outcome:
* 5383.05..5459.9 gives 11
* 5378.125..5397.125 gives 11.1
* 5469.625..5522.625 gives 10.2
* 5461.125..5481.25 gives 10.4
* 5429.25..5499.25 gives 10.4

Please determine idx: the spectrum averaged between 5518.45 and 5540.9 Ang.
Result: 9.91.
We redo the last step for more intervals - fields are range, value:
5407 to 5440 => 10.9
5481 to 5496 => 10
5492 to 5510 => 10.2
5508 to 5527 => 10.2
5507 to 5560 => 10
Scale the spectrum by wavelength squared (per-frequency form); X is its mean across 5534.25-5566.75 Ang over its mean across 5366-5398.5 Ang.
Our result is 0.97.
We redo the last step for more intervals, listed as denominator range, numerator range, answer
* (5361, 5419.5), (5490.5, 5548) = 0.95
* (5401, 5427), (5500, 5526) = 0.93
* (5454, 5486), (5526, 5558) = 0.97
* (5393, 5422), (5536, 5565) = 0.90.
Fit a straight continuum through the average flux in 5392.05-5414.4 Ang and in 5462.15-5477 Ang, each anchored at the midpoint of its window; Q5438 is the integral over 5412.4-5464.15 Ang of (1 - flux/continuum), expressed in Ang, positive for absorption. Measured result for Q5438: 3.0 Ang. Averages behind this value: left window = 11.9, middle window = 10.6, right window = 10.6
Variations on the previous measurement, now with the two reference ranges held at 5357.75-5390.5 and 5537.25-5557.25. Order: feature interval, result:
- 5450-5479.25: -0.63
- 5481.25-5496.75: 0.31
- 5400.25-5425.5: -2.18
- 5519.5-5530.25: 0.09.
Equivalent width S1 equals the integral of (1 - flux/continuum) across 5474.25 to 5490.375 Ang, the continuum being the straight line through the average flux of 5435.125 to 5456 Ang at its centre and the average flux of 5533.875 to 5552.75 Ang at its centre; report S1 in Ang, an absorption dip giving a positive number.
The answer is 0.38 Ang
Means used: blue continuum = 10.4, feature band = 10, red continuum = 9.98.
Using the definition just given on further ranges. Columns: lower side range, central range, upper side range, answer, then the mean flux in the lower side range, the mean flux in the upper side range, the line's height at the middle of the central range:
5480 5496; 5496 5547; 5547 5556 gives -0.76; 10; 9.91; 9.96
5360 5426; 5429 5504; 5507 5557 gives 1.12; 11.1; 10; 10.5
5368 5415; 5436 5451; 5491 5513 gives 0.69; 11.3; 10.2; 10.8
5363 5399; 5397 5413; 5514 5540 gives -2.20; 10.9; 9.99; 10.7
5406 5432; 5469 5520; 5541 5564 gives 1.07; 11.1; 9.93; 10.4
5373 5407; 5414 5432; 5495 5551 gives 0.70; 11.2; 10.1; 10.9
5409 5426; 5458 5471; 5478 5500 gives -0.30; 11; 10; 10.4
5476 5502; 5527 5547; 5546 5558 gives 0.11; 10.1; 9.91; 9.95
